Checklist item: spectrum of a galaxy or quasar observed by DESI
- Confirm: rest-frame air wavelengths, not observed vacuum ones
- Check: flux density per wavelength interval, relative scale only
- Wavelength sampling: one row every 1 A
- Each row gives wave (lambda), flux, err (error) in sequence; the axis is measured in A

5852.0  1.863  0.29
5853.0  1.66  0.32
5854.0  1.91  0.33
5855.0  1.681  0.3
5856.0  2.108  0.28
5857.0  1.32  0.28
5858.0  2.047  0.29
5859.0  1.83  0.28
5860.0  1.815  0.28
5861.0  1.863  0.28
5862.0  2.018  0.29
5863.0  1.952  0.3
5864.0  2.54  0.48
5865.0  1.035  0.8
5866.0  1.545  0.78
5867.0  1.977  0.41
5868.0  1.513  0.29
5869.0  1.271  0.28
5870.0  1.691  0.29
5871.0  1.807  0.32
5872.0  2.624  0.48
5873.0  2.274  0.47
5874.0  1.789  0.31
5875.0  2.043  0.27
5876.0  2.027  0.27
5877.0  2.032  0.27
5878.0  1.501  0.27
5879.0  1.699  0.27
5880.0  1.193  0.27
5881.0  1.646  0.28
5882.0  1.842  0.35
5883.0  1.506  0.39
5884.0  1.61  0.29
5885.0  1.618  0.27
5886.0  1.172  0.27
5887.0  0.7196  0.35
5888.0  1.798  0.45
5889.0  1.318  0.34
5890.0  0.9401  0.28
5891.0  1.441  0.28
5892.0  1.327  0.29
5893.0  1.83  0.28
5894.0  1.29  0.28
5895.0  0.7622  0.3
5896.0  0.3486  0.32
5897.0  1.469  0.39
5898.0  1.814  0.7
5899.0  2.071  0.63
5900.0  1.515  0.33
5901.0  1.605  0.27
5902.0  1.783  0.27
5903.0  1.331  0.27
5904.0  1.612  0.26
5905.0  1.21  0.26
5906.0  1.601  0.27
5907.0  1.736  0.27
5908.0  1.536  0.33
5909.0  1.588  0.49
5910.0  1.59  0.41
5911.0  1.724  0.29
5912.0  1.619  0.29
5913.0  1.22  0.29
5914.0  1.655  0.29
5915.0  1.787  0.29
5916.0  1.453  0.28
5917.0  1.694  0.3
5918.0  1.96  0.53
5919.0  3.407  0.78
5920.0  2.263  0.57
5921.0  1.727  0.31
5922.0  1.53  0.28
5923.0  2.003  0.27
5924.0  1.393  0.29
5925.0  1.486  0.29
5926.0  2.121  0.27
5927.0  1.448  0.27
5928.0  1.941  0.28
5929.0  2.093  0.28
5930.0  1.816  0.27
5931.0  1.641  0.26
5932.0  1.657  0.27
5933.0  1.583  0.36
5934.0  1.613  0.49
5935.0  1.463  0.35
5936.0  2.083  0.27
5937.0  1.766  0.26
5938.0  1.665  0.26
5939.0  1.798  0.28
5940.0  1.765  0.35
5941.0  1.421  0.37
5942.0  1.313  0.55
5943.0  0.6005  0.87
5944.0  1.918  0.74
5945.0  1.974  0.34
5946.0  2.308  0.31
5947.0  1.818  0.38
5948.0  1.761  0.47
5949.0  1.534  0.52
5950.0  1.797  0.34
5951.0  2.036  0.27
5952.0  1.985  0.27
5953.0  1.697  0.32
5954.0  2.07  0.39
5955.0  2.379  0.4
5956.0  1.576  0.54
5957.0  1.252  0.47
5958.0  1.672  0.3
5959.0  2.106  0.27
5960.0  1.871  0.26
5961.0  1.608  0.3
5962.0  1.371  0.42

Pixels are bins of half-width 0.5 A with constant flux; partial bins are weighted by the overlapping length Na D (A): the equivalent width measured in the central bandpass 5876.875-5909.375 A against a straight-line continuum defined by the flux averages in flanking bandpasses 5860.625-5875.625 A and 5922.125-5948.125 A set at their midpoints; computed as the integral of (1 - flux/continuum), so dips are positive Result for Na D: 6.18 A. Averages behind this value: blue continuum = 1.86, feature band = 1.46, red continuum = 1.71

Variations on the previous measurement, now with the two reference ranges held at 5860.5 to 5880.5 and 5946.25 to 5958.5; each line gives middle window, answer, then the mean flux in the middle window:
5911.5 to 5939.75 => 0.48 A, 1.78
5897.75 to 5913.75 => 1.94 A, 1.59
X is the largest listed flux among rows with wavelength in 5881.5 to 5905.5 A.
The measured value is 2.071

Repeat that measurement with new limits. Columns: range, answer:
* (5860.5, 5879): 2.624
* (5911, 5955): 3.407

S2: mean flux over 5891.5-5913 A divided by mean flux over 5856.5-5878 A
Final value 0.80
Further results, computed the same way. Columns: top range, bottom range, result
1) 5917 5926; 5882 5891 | 1.43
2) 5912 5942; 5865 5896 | 1.13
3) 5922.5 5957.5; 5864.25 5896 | 1.11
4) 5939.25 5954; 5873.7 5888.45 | 1.07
